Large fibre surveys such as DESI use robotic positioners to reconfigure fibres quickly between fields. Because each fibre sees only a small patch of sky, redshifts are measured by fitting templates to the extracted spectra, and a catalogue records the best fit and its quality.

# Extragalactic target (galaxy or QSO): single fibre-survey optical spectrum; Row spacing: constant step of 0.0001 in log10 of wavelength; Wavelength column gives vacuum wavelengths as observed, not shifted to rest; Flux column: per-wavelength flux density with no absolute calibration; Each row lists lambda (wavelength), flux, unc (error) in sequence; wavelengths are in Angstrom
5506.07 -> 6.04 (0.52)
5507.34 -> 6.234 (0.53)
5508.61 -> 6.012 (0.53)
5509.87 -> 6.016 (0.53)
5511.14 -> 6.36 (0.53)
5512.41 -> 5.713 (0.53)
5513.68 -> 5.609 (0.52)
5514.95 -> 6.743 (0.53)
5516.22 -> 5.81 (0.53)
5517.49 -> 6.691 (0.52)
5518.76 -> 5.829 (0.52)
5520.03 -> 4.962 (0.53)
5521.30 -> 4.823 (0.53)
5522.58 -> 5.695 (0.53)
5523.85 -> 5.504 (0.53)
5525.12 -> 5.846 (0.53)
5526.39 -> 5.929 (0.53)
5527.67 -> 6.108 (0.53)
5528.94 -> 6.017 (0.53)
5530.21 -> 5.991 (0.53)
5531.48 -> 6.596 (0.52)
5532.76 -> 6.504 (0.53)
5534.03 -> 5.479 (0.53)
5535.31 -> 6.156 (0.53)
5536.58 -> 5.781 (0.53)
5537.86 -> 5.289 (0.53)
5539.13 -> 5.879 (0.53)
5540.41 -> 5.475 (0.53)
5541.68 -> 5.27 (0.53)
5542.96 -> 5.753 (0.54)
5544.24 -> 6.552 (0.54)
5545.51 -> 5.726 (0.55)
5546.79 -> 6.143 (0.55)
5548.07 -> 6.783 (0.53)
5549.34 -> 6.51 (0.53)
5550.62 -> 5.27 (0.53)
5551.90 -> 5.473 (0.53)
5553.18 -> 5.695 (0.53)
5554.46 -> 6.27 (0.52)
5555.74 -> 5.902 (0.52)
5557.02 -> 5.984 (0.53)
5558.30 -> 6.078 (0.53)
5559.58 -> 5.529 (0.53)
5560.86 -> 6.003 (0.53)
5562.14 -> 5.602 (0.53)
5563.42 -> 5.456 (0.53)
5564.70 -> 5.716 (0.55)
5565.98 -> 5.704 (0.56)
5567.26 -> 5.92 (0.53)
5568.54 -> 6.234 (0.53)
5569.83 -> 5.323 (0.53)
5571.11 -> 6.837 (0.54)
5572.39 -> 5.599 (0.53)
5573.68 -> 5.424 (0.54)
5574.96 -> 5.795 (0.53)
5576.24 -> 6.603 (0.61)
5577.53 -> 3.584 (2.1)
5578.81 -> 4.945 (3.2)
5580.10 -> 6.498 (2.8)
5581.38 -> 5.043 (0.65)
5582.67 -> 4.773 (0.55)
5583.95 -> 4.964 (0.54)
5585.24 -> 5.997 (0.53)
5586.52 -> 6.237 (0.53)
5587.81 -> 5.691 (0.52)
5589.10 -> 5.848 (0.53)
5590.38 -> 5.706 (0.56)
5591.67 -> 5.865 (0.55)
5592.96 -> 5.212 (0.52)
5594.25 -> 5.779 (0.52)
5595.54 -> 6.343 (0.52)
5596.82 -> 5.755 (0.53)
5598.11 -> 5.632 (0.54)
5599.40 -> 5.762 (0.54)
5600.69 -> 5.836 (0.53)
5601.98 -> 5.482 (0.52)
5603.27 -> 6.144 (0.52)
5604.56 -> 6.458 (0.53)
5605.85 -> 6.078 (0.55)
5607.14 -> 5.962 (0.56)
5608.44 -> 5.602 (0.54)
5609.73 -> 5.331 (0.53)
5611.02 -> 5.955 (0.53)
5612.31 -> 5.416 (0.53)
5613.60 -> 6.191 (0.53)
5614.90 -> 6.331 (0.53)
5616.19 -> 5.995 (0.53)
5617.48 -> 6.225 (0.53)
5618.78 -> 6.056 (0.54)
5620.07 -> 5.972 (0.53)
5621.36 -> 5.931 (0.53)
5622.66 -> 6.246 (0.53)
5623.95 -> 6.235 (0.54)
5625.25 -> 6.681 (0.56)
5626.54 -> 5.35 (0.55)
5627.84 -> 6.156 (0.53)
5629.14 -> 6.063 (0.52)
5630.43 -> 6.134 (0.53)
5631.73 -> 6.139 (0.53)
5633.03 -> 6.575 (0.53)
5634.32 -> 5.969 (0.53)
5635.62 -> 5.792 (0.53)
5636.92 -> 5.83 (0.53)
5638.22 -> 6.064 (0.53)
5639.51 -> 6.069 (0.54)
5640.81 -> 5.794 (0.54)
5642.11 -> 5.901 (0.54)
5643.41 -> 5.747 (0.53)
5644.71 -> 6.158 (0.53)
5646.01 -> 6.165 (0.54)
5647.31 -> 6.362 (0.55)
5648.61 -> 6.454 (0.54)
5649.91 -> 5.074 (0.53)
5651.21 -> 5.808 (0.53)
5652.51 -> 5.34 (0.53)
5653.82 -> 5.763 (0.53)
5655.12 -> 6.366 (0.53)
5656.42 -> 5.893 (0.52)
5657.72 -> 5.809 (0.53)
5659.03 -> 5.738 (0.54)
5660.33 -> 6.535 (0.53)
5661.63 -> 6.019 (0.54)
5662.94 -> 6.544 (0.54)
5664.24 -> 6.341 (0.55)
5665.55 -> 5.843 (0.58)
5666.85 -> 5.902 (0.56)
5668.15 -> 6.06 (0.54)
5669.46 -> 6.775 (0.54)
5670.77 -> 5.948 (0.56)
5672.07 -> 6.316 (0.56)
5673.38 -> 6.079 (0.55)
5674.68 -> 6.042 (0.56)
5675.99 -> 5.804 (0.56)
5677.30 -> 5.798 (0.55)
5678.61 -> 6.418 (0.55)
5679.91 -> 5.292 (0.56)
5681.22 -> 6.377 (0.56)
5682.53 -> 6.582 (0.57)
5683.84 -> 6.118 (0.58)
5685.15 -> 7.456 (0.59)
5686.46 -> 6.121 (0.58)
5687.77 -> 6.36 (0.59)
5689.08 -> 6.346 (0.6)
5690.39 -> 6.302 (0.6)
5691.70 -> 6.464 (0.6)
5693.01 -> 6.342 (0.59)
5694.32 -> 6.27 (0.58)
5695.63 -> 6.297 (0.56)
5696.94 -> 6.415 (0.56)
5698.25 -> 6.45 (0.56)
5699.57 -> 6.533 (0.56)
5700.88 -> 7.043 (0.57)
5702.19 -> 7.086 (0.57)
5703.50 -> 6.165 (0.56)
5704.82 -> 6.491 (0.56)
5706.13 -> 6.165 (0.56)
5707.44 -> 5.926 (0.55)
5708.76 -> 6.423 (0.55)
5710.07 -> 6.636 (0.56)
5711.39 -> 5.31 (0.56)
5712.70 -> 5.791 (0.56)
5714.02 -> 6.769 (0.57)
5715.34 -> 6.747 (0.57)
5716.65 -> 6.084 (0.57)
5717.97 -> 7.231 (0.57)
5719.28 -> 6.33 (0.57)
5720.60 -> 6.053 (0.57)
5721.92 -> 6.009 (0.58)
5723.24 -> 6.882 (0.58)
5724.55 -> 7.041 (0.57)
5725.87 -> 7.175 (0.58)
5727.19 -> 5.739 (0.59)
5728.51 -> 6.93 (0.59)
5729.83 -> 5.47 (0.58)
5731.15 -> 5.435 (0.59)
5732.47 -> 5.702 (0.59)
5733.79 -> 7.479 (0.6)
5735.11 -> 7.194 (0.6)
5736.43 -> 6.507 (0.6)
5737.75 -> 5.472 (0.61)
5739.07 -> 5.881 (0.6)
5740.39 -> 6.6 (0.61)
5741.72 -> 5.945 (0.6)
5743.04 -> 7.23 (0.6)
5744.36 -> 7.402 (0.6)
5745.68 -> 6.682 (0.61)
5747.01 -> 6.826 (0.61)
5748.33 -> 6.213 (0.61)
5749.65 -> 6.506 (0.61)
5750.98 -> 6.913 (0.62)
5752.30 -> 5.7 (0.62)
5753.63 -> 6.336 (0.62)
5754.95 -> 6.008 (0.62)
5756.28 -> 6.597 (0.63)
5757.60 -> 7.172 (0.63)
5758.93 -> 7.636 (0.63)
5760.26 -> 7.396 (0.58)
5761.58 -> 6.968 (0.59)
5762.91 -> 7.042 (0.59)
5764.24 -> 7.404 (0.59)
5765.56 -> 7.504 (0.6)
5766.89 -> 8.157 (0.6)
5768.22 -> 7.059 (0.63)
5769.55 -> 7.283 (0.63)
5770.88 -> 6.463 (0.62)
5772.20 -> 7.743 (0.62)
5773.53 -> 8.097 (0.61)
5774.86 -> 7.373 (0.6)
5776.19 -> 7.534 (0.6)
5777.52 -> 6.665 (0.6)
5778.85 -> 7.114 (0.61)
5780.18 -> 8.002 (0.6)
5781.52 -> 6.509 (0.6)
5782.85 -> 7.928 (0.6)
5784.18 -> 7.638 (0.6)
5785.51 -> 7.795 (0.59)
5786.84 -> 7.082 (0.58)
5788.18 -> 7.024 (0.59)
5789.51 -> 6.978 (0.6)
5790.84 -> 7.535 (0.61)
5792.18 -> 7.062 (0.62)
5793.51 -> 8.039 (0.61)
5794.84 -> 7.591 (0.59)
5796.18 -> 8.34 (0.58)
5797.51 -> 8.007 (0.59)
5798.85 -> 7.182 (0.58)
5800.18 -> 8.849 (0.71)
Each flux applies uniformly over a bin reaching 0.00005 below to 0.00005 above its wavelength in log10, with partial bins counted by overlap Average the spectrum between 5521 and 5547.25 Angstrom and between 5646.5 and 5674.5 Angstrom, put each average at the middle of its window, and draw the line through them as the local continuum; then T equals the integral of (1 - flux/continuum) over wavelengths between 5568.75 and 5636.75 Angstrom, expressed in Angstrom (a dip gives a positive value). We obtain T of 1.3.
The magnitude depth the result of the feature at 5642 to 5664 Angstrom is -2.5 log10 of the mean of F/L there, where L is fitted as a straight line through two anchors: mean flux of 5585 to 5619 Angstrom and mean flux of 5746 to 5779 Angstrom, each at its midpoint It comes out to 0.05 mag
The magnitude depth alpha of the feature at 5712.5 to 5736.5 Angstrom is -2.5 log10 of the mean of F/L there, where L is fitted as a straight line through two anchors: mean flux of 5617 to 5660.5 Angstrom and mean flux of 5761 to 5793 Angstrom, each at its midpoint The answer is 0.06 mag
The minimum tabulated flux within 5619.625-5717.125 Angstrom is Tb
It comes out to 5.074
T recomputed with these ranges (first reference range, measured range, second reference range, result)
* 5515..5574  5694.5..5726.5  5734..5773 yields 0.9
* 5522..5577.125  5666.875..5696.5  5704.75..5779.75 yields 0.8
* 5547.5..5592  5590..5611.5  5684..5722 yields 0.3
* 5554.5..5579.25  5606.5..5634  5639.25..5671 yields -0.6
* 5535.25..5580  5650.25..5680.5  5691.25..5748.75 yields 1.0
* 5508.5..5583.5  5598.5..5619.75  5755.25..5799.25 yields 1.1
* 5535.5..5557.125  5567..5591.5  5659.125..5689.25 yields 1.3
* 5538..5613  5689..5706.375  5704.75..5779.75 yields -0.1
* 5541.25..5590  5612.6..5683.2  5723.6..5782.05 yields 1.9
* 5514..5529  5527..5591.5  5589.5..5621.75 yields 0.6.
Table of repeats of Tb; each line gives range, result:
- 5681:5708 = 5.926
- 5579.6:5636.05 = 4.773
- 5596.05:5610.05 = 5.331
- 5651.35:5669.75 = 5.34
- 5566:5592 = 3.584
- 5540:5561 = 5.27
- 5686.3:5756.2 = 5.31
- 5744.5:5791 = 5.7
